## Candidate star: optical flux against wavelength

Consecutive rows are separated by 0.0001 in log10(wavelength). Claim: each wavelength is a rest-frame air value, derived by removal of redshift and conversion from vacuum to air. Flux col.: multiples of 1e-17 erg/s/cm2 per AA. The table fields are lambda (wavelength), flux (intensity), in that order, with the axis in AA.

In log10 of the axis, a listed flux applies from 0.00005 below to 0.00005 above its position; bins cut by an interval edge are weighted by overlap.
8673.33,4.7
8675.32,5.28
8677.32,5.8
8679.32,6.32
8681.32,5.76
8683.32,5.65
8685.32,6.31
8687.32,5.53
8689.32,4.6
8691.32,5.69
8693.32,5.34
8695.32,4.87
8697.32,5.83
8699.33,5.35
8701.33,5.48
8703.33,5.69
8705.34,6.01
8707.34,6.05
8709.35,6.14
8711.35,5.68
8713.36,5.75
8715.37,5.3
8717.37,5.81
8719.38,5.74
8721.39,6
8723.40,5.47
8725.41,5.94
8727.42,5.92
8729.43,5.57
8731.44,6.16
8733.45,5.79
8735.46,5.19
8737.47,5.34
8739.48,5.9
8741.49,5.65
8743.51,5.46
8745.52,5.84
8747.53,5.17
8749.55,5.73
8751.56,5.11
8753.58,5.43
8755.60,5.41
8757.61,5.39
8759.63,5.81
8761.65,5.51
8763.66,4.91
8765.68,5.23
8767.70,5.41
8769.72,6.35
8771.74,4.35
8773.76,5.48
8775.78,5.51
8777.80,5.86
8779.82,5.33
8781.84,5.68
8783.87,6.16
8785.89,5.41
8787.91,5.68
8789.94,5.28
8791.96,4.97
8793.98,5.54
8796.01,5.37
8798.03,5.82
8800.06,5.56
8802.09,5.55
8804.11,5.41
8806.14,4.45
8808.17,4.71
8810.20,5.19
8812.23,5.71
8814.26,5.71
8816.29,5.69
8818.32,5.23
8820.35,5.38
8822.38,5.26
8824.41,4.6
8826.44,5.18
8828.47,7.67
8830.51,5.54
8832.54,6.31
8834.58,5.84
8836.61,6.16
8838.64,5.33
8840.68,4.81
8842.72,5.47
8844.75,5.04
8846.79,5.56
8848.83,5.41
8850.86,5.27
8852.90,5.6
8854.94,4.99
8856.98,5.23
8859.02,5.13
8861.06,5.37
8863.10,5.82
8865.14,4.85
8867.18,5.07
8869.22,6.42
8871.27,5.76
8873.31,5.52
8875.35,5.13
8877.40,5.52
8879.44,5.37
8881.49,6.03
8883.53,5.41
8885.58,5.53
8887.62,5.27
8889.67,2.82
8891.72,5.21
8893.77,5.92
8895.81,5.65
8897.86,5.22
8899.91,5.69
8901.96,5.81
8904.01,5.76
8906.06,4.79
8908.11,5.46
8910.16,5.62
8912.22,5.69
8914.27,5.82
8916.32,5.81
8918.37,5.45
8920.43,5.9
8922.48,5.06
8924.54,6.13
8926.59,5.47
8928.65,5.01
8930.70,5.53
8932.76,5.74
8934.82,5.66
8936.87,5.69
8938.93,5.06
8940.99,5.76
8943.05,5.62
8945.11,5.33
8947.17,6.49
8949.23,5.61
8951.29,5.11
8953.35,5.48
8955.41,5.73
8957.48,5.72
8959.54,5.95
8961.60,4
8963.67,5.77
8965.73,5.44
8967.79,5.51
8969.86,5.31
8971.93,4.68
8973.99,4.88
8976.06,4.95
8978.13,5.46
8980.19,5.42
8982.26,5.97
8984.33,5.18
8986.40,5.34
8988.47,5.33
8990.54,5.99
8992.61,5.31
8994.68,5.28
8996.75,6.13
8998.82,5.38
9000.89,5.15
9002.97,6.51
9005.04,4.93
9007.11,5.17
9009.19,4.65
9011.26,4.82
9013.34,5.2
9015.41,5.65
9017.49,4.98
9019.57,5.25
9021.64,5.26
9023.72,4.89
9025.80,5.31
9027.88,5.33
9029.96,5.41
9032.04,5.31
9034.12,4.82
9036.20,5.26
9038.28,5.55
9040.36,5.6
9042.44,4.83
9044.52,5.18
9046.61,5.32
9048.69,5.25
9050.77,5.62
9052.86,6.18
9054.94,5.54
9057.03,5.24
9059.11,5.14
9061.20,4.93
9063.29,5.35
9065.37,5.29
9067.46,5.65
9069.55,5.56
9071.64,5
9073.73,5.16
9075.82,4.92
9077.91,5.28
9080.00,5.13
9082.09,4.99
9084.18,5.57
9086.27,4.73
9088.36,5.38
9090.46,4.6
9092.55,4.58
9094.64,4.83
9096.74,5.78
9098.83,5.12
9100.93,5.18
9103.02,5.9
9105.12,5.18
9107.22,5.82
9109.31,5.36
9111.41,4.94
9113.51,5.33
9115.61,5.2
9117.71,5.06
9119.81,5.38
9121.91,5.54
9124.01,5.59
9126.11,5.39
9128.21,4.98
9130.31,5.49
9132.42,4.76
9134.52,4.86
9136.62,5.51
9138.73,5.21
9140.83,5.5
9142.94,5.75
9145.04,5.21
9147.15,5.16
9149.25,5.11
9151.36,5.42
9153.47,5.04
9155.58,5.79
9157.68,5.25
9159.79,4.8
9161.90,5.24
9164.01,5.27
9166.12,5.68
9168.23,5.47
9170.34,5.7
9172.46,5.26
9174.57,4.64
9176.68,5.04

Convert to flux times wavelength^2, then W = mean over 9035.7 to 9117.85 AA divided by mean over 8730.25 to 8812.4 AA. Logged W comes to 1.0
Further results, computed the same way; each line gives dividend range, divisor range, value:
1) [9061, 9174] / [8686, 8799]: 1.03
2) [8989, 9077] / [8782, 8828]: 1.04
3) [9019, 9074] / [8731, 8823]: 1.03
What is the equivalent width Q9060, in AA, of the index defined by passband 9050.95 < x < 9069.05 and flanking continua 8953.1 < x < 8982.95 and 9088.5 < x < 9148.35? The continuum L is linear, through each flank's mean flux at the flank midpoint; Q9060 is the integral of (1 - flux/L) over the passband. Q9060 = -0.5 AA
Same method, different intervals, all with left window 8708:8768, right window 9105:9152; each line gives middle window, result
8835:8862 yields 0.8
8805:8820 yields 0.8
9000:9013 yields 0.4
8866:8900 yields 0.7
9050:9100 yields 1.0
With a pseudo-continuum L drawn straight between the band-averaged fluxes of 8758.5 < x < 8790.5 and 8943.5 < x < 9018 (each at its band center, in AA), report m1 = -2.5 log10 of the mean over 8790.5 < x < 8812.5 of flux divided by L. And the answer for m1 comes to 0.040 mag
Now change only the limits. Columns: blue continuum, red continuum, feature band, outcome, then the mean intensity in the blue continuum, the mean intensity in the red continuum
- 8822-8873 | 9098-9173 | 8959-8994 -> 0.022 mag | 5.51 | 5.32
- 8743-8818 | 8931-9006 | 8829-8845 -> -0.040 mag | 5.44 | 5.47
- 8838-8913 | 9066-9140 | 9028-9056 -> -0.022 mag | 5.36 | 5.23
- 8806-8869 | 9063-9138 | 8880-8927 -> -0.015 mag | 5.43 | 5.23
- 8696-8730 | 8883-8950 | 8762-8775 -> 0.073 mag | 5.74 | 5.48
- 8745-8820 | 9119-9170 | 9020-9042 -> 0.018 mag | 5.43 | 5.31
